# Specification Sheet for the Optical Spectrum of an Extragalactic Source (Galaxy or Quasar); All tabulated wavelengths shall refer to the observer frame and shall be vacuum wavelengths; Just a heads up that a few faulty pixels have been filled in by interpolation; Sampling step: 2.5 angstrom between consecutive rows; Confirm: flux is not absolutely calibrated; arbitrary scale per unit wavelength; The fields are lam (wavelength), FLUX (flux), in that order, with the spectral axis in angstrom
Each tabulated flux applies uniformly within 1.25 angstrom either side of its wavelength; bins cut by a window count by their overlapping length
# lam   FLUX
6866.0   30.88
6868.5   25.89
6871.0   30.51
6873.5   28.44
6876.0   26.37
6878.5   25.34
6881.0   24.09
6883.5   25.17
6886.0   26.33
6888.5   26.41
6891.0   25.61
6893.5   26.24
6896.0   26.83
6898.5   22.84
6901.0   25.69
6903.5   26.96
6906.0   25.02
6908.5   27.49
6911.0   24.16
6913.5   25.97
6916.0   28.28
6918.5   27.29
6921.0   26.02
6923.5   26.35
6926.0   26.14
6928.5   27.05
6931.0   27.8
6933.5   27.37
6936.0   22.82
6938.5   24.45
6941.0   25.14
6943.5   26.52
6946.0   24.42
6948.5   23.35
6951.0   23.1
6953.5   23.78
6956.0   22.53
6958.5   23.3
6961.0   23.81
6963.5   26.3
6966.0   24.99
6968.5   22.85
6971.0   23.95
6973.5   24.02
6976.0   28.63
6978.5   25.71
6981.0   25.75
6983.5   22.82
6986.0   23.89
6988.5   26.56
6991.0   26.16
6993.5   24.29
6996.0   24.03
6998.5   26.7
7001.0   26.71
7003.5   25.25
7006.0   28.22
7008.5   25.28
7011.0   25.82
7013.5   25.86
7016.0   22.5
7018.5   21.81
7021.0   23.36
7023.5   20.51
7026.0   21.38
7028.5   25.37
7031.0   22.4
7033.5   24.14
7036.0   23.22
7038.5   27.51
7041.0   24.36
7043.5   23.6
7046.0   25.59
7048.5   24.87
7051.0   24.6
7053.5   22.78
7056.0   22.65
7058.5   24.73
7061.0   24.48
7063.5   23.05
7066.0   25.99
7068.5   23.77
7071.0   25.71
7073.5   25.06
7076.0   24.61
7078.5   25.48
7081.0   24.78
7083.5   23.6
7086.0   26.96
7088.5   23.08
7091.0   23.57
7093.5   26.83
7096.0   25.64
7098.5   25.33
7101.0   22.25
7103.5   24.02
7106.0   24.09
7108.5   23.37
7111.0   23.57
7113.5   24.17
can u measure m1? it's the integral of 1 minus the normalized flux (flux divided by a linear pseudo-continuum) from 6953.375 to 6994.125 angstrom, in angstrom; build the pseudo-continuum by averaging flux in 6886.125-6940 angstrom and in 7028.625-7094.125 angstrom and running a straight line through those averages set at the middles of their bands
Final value 1.14 angstrom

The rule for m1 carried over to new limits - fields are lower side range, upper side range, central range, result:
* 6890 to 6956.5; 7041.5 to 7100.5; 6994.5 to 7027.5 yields 0.8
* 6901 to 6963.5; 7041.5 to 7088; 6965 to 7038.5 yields 1.0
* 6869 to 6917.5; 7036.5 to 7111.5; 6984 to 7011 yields -0.4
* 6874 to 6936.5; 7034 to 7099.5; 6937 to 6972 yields 2.0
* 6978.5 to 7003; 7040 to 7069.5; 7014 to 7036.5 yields 1.7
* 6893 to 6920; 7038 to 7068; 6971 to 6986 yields 0.1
